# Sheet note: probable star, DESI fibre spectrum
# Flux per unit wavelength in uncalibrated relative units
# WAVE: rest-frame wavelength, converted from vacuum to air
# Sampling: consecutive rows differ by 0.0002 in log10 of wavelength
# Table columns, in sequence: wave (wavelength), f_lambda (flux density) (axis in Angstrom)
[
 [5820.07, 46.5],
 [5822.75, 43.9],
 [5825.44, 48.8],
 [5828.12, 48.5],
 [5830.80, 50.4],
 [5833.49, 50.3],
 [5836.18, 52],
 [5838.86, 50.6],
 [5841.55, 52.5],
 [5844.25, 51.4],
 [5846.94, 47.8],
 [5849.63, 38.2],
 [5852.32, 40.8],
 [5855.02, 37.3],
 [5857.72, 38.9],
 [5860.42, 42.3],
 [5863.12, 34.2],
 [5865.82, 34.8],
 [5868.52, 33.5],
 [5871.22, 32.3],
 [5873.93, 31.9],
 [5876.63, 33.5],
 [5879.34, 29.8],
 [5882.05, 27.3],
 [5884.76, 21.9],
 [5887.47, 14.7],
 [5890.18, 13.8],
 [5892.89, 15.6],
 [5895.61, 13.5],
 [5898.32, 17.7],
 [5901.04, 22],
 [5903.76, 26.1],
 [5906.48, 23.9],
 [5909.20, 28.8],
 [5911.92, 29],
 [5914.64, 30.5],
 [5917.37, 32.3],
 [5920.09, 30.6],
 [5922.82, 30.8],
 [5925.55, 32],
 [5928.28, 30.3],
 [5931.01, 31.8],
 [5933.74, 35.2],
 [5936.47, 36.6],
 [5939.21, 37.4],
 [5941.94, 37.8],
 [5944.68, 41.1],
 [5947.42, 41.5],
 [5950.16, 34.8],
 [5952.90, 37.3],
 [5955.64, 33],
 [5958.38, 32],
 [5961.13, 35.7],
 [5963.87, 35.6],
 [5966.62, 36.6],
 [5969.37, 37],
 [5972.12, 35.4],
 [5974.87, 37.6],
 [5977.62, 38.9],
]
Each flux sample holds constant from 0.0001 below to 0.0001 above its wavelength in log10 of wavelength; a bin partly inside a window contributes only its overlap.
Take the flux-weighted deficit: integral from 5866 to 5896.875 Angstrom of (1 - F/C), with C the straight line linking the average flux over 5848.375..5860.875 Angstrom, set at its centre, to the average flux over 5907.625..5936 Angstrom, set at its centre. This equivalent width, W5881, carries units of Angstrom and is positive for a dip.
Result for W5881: 9.87 Angstrom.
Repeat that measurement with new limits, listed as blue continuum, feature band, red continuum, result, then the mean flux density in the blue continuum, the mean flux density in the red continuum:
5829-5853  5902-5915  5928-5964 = 4.21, 48.4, 35.9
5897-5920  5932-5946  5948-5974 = -2.51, 26.5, 35.5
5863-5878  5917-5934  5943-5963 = 1.83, 33.3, 36.5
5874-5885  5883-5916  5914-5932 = 9.47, 29.2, 31.2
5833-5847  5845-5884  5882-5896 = -2.93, 51.1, 17.2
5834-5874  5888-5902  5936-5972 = 8.25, 41.7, 36.6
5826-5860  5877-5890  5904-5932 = 4.96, 46.5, 29.8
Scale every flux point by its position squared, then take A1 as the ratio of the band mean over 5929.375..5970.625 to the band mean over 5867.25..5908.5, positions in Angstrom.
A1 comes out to 1.55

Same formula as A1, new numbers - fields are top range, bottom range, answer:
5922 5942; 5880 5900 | 1.88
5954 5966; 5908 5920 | 1.15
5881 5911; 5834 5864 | 0.47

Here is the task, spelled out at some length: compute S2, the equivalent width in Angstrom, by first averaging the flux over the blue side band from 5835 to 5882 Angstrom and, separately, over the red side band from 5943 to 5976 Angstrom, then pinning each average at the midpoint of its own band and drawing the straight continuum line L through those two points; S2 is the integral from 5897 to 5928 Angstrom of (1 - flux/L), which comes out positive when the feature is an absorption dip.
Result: 8.3 Angstrom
